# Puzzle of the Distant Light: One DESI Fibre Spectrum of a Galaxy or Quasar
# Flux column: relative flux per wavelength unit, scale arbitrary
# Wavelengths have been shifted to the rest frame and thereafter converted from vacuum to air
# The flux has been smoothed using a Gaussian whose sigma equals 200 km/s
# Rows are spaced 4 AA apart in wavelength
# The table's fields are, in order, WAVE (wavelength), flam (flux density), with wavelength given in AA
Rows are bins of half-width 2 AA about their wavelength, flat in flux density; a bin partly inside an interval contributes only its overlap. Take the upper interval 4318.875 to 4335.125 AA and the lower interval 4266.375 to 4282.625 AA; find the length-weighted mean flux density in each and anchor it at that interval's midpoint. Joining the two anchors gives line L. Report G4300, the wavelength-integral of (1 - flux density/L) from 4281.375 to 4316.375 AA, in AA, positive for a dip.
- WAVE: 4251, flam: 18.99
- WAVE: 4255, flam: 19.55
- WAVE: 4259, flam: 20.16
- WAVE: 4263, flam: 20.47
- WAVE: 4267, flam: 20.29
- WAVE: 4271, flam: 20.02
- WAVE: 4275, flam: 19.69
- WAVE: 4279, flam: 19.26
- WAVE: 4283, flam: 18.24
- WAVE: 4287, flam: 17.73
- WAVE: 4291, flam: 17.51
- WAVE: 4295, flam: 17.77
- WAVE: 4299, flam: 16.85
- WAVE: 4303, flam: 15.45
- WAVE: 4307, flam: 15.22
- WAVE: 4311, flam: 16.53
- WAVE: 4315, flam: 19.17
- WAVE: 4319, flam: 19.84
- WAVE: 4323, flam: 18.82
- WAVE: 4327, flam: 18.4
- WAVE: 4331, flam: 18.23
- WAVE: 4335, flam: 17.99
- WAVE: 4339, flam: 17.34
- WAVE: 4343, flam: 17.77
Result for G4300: 3.7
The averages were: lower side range 19.6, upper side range 18.6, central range 17.1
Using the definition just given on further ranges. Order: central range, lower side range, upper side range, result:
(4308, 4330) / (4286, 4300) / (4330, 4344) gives -0.9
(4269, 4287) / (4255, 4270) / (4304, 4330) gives 0.4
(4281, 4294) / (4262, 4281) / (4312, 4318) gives 1.1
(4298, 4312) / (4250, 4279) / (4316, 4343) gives 2.2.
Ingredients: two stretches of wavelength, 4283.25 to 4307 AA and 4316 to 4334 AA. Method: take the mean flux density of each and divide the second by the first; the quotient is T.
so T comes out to 1.11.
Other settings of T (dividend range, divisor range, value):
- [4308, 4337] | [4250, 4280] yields 0.92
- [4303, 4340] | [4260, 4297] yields 0.94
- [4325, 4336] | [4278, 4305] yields 1.04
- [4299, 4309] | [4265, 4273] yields 0.78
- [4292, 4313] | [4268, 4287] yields 0.86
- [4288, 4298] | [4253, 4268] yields 0.87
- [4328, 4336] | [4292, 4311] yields 1.11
